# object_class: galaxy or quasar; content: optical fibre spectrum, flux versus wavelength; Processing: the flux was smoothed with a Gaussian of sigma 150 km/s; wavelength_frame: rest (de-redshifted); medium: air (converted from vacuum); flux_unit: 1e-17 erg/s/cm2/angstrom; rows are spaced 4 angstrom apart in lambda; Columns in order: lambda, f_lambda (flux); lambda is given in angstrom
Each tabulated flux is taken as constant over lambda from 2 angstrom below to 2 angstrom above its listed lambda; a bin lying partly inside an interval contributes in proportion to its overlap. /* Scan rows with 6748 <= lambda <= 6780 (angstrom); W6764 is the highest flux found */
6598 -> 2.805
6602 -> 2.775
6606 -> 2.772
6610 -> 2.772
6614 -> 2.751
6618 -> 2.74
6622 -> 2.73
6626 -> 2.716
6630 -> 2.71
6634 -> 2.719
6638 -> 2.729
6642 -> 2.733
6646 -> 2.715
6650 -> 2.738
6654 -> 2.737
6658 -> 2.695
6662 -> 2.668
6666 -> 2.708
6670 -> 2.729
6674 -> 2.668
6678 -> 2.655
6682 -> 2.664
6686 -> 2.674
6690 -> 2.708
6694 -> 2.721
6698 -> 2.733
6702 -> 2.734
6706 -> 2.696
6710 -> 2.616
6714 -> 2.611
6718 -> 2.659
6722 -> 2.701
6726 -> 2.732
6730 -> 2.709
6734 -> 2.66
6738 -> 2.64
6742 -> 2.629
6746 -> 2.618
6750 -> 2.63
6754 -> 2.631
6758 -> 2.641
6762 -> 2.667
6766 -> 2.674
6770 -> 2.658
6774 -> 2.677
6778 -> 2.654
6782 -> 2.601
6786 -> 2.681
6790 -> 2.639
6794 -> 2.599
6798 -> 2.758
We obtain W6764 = 2.677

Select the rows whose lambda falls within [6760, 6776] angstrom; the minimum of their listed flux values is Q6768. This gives 2.658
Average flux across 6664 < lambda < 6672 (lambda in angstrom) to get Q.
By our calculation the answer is 2.72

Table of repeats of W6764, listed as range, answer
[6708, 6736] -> 2.732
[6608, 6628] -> 2.772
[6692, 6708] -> 2.734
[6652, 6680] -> 2.737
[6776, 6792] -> 2.681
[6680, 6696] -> 2.721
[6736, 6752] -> 2.64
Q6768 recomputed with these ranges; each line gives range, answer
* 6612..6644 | 2.71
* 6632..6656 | 2.715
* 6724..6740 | 2.64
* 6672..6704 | 2.655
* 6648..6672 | 2.668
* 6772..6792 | 2.601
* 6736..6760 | 2.618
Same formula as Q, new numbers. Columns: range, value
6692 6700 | 2.73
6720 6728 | 2.72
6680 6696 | 2.69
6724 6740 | 2.69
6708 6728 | 2.66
